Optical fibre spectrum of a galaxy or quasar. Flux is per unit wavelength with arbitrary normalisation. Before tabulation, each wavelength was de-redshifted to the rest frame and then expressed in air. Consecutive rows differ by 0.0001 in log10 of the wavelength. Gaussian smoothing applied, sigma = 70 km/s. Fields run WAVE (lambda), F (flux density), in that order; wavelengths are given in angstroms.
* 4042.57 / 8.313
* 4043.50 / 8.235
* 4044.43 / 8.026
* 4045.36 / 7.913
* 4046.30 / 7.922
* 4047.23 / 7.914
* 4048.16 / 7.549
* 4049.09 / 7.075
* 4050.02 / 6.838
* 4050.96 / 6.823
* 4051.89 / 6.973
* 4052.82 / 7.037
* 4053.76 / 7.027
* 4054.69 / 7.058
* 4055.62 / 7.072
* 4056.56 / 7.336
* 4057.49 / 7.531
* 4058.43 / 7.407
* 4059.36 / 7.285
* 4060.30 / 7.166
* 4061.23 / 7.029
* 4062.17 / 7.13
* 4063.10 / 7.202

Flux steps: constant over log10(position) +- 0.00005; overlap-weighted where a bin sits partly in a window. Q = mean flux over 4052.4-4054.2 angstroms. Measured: 7.01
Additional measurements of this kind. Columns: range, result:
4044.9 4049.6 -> 7.67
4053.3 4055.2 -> 7.07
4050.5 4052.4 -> 6.92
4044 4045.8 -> 7.98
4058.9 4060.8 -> 7.22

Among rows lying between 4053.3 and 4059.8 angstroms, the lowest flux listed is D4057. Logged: 7.027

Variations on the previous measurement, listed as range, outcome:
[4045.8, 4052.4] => 6.823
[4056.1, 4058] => 7.336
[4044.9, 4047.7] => 7.913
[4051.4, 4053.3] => 6.973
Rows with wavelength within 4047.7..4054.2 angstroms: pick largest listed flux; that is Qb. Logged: 7.549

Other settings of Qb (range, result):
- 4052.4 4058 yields 7.531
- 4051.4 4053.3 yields 7.037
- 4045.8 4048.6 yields 7.922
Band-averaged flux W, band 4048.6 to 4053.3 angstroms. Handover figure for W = 6.95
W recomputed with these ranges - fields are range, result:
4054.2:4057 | 7.16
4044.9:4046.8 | 7.89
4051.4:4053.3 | 7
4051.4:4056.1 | 7.03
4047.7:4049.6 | 7.32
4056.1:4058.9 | 7.43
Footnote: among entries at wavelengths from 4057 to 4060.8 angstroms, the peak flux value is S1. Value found 7.531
